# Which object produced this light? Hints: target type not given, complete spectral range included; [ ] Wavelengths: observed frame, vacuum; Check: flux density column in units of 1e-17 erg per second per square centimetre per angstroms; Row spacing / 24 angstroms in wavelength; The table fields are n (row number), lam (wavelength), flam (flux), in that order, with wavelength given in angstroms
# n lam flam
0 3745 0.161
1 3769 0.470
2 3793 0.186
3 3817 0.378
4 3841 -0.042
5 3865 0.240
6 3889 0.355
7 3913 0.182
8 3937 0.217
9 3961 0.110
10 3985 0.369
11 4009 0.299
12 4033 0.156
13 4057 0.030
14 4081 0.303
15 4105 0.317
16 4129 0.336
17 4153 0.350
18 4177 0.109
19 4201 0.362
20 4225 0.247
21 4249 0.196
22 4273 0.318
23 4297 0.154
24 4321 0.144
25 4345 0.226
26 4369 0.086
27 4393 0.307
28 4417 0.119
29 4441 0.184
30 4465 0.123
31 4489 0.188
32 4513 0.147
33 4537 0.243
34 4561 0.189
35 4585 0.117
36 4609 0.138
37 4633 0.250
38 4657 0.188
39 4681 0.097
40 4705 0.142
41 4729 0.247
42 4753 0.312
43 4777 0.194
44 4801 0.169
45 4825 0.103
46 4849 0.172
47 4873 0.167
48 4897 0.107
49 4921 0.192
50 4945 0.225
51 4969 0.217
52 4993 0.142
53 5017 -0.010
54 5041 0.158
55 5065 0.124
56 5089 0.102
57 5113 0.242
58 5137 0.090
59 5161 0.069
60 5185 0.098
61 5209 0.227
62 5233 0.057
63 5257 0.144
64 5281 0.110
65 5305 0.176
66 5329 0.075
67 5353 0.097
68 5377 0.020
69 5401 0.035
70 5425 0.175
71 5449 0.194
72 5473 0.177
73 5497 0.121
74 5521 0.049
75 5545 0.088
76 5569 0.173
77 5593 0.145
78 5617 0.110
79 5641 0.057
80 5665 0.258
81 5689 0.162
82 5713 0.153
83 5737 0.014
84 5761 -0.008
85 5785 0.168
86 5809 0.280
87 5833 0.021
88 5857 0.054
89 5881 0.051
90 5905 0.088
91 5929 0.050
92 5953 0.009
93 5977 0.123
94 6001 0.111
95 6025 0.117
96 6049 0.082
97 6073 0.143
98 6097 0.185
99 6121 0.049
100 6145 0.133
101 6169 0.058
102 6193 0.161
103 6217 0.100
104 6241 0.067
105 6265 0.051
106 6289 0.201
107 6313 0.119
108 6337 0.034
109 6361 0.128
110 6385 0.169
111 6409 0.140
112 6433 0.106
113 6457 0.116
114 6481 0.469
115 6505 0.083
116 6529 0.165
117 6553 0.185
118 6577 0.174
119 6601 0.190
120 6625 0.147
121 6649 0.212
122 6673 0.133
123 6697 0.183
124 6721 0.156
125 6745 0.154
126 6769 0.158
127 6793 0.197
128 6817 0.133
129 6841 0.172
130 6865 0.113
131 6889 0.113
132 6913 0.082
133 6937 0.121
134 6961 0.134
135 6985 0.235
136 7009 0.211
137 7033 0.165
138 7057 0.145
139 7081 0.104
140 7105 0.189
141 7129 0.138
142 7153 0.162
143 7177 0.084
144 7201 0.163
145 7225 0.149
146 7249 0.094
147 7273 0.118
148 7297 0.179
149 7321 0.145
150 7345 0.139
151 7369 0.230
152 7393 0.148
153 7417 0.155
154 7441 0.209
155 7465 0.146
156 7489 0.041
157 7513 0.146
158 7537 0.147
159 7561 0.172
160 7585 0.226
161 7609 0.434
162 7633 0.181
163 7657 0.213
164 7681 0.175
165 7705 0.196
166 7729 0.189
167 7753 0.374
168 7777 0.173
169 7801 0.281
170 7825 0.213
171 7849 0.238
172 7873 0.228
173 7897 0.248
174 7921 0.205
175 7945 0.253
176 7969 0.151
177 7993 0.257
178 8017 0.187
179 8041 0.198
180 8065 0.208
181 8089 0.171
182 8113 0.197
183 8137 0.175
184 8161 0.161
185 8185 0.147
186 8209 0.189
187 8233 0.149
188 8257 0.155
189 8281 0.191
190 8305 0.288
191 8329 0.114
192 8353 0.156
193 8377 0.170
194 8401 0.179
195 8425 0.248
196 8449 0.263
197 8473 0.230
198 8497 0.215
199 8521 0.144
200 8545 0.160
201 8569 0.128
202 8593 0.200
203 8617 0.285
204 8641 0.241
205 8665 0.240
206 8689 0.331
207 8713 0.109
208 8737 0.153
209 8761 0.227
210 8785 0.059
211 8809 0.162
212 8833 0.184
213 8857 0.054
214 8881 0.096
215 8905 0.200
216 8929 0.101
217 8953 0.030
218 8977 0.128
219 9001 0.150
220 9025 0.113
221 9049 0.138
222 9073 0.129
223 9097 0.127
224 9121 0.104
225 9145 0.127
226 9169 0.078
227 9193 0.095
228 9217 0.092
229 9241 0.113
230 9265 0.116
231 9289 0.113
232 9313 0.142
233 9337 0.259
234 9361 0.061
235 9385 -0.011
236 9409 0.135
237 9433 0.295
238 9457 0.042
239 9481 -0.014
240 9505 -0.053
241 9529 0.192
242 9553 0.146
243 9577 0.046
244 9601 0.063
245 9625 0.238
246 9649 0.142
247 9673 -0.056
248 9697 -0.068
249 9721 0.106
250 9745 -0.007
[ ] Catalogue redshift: 0.74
